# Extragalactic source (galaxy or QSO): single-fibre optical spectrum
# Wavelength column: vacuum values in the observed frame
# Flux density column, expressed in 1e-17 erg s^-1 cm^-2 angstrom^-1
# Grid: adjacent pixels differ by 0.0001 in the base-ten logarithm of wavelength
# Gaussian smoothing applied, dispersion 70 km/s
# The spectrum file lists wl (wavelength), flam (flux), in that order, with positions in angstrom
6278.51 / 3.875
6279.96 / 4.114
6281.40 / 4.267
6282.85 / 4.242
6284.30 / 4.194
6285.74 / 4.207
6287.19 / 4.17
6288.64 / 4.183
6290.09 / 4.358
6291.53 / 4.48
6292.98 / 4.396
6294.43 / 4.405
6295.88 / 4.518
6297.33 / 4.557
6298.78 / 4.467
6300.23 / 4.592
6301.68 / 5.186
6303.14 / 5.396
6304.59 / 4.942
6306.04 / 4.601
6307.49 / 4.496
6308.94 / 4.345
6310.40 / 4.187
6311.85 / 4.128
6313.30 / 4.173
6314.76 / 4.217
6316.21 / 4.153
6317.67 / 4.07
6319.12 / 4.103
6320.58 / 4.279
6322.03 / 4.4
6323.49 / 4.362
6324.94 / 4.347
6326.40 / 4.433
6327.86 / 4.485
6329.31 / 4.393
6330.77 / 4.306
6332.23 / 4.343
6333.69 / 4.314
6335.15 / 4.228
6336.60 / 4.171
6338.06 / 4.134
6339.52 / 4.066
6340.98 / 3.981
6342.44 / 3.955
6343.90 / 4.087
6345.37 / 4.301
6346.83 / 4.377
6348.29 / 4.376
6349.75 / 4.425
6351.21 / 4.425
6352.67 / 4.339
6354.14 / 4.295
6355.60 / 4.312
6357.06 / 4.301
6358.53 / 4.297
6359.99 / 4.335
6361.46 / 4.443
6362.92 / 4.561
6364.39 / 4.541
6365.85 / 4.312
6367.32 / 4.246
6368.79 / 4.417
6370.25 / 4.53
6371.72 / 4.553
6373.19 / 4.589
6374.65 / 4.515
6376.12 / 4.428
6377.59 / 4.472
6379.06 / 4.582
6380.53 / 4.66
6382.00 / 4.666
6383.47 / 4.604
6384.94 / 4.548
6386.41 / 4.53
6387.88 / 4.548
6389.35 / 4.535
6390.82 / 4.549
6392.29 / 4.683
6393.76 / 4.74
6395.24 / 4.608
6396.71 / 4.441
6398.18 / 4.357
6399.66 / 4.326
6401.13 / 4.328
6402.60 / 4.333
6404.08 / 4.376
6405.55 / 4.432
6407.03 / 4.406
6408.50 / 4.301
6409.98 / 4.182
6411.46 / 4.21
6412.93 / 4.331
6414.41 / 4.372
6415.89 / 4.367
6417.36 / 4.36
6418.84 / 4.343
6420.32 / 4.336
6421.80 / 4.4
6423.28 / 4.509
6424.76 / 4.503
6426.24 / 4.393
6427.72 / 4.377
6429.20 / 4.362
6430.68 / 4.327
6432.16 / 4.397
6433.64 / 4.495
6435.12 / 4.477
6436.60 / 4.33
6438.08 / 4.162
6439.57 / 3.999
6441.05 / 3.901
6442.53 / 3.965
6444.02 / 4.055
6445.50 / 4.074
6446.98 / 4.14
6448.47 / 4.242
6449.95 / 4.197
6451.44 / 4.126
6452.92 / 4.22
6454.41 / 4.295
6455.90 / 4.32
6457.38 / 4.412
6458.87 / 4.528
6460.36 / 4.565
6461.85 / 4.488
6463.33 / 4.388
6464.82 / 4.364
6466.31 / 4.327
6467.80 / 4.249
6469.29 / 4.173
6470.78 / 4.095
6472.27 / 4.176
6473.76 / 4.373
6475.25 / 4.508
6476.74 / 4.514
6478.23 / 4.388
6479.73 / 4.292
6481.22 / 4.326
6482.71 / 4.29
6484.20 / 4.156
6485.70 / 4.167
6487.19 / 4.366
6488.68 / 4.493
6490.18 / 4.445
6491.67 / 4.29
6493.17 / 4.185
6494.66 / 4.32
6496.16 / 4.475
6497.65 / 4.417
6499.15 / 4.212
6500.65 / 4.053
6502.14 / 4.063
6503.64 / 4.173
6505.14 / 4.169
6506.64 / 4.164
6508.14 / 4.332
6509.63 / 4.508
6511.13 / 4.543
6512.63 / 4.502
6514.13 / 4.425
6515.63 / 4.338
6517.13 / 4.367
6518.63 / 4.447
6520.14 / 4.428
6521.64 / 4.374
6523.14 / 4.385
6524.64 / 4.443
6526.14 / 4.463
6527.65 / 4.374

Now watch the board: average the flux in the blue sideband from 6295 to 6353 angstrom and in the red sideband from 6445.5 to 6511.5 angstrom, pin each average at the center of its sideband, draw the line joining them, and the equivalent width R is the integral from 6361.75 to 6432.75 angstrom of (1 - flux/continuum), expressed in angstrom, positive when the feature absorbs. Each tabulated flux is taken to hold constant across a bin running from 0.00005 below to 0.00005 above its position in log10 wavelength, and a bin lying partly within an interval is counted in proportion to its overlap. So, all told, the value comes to -1.8 angstrom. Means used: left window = 4.37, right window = 4.3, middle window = 4.45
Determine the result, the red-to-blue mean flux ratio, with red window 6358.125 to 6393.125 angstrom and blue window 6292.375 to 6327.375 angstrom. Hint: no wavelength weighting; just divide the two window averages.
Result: 1.0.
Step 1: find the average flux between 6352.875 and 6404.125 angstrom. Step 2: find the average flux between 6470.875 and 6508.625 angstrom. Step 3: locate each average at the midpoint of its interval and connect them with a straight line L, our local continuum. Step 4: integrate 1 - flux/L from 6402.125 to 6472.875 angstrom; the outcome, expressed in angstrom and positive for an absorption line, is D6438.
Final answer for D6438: 1.2 angstrom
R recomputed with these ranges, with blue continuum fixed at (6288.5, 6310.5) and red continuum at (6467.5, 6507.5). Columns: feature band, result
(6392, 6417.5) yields 0.1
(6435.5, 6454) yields 0.9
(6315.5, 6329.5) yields 0.8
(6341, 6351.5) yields 0.6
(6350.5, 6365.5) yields 0.4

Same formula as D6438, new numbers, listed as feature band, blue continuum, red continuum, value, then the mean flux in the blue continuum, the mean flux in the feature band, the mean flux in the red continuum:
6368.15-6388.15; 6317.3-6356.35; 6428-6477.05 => -1.3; 4.27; 4.55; 4.28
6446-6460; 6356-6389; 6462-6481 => 0.2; 4.48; 4.28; 4.33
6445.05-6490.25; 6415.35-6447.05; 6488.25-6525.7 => 0.0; 4.29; 4.31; 4.34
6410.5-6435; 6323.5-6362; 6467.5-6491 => -0.4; 4.29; 4.38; 4.31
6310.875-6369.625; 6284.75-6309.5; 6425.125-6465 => 2.4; 4.55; 4.29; 4.28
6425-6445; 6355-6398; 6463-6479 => 0.6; 4.5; 4.25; 4.32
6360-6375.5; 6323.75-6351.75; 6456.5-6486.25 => -0.6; 4.27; 4.46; 4.34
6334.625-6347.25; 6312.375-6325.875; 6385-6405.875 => 0.5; 4.24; 4.14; 4.49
